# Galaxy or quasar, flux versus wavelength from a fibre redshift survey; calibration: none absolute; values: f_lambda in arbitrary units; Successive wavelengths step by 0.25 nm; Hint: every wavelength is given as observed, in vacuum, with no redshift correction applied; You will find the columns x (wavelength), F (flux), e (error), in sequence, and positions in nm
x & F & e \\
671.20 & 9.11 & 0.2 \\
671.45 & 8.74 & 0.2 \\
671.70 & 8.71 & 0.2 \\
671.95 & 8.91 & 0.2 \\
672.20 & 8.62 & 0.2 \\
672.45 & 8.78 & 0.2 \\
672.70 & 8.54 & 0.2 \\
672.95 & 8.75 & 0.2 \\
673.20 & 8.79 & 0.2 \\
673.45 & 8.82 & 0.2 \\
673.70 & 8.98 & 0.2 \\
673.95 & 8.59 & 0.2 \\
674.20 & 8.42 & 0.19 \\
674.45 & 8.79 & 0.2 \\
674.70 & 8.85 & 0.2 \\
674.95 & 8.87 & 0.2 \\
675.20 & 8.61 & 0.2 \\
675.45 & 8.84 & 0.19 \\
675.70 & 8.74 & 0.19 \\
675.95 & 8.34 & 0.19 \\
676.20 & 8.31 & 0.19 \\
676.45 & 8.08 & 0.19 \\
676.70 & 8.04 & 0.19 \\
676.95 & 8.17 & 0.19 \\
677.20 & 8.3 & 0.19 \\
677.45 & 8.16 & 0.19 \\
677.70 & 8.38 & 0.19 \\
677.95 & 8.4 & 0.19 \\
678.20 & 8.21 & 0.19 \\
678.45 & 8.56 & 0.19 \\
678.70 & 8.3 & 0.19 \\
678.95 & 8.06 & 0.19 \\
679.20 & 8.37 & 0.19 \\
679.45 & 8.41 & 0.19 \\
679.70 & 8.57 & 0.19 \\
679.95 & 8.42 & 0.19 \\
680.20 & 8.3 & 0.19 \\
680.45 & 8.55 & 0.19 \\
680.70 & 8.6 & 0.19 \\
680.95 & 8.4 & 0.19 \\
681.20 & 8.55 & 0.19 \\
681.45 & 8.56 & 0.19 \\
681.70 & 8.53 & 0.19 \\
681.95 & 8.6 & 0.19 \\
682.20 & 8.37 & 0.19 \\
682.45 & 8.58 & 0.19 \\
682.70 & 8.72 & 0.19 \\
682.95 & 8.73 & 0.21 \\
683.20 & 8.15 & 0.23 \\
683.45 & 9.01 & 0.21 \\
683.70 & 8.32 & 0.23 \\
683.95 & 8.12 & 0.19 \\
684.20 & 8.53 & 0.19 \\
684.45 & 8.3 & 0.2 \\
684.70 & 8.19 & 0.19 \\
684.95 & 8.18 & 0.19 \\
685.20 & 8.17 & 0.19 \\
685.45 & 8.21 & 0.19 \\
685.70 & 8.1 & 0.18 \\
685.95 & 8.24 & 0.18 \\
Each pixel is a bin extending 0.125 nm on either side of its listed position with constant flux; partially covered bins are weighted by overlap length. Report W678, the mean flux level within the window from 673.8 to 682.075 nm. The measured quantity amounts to 8.45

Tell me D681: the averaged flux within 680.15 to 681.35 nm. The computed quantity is 8.49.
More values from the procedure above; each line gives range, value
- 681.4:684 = 8.53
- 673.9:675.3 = 8.69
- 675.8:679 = 8.26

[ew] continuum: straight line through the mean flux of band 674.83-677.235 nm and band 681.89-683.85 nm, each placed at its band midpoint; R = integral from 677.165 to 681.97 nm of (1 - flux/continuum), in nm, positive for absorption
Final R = 0.049 nm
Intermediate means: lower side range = 8.43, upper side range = 8.55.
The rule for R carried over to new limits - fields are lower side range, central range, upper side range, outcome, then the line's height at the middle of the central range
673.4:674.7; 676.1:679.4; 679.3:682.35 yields 0.13 nm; 8.6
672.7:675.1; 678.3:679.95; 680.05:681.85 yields 0.04 nm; 8.56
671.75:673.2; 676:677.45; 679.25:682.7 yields 0.07 nm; 8.61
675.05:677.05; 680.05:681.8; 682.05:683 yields 0.01 nm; 8.54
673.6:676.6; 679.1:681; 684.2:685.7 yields -0.01 nm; 8.42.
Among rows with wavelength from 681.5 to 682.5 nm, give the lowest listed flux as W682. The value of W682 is 8.37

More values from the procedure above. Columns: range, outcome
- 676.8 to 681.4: 8.06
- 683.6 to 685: 8.12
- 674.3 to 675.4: 8.61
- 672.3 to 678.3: 8.04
